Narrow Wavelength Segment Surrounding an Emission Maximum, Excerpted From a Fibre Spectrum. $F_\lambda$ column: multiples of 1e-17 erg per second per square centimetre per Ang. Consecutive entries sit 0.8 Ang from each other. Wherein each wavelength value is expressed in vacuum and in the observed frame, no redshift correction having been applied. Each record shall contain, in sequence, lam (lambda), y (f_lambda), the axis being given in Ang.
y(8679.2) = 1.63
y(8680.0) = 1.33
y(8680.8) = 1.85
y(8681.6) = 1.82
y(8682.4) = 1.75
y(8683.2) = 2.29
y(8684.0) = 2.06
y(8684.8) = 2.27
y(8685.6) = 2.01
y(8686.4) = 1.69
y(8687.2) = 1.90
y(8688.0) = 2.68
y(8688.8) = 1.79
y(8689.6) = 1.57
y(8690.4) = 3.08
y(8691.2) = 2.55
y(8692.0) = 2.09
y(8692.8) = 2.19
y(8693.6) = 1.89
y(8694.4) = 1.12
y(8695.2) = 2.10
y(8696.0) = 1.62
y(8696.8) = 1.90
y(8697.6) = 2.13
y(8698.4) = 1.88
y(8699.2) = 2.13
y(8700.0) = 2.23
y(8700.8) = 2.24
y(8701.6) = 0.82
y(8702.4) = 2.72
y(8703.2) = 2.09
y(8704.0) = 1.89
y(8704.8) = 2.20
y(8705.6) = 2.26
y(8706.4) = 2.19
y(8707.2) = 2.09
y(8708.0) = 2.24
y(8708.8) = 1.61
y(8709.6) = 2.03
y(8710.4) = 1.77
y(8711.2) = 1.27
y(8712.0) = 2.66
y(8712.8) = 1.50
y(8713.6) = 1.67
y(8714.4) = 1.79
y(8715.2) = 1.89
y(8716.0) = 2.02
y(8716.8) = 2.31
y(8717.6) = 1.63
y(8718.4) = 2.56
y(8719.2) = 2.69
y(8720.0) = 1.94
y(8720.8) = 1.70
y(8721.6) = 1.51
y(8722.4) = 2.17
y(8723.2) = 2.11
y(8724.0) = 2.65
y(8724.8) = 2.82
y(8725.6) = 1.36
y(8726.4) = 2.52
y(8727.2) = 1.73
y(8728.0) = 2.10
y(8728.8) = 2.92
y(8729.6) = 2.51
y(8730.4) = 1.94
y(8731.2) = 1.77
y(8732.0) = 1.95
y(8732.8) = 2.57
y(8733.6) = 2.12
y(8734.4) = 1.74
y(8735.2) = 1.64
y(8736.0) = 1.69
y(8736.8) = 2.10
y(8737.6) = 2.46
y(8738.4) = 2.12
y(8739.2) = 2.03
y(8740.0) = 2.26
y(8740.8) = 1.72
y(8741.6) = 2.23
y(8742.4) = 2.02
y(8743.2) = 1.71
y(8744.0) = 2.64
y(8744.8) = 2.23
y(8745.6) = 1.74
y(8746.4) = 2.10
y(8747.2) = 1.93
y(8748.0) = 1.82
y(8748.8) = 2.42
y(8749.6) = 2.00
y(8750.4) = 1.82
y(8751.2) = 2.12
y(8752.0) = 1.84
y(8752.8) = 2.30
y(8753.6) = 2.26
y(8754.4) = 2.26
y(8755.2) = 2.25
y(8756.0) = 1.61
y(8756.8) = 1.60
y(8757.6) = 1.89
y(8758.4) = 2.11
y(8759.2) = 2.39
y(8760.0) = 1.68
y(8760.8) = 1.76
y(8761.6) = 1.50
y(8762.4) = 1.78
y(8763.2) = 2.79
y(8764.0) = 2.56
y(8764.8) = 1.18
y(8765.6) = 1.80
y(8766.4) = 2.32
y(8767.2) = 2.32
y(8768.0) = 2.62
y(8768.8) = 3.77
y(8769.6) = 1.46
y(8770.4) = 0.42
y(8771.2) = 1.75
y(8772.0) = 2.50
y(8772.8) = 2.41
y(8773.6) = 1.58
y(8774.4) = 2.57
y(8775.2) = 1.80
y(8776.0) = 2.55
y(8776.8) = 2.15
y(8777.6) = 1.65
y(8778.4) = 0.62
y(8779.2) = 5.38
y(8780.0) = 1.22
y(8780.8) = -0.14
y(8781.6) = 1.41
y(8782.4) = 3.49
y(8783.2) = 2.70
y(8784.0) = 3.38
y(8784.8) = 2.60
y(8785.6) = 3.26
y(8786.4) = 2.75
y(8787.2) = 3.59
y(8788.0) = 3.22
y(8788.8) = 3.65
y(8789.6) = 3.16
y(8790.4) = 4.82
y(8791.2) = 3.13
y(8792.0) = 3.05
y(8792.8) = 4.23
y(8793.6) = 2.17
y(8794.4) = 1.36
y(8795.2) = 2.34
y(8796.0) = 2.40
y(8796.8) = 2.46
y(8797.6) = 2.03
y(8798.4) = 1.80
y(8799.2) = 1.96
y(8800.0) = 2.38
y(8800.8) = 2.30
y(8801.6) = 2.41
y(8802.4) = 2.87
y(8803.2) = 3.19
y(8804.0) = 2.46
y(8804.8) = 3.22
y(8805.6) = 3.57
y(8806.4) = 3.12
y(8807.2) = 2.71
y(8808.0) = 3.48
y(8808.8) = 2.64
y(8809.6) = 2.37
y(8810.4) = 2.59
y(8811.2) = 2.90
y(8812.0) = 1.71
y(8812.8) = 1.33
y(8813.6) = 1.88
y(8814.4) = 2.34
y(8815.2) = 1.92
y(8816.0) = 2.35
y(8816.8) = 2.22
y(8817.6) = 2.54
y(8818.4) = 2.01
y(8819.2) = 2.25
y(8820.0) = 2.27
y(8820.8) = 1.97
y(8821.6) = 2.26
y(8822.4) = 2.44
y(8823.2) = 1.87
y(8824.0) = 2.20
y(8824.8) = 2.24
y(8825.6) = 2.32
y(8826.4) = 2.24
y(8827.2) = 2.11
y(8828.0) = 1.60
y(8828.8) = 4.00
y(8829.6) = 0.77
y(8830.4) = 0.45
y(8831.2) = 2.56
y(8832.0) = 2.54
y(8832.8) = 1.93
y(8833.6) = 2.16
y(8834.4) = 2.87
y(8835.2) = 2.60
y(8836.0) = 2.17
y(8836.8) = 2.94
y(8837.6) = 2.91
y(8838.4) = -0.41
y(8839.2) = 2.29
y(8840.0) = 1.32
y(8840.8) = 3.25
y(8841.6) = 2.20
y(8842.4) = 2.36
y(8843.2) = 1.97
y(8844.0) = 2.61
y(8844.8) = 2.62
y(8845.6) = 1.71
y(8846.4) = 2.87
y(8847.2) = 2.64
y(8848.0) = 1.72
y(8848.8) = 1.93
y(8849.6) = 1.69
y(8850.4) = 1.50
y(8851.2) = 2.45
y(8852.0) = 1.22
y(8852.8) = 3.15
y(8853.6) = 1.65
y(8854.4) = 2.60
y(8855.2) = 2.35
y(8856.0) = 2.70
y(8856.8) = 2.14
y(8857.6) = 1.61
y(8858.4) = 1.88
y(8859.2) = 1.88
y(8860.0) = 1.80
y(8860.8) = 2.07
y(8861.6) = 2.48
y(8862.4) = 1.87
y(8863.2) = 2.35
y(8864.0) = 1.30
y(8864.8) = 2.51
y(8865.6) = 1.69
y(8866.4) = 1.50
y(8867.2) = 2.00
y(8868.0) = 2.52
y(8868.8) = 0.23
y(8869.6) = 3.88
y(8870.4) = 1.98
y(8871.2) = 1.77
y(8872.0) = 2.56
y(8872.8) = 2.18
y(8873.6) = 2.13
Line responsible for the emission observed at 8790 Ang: [S II]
